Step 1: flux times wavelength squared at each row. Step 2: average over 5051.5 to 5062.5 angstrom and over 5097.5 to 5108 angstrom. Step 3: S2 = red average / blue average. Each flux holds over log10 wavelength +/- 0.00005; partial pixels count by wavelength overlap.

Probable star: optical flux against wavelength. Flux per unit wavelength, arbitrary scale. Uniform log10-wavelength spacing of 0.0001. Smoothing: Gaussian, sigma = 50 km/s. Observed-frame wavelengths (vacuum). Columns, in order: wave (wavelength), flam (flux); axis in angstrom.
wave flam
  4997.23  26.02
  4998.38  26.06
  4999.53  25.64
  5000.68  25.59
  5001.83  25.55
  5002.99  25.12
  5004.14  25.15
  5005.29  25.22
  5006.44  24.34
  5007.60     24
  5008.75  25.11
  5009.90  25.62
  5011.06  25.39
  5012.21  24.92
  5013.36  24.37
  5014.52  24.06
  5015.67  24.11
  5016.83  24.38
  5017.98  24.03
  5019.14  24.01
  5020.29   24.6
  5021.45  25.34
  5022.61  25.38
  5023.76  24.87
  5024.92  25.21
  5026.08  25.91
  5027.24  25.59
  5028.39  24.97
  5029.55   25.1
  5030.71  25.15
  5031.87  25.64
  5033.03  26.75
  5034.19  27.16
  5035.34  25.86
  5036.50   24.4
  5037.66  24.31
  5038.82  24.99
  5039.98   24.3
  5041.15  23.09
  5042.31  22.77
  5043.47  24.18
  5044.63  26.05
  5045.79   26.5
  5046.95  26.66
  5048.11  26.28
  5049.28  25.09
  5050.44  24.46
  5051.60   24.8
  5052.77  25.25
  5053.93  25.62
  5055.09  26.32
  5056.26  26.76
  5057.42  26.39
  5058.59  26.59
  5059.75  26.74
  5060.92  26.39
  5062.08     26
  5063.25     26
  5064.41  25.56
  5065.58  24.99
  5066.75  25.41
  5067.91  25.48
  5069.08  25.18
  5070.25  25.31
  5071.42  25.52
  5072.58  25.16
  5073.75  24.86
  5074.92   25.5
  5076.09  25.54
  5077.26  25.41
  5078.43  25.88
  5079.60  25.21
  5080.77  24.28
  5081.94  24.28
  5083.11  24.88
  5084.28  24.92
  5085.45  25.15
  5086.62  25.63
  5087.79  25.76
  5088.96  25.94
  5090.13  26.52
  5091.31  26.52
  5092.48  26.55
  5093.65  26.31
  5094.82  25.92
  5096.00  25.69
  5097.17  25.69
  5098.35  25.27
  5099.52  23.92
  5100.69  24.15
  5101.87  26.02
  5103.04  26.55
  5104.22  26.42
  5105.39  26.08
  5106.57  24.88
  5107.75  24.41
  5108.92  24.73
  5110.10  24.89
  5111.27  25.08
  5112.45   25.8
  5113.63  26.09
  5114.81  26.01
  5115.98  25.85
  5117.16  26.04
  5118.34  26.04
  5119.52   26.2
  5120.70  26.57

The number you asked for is 0.99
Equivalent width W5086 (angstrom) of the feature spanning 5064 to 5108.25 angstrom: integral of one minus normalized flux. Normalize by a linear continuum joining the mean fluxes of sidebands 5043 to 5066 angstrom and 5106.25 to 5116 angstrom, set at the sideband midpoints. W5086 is 0.2 angstrom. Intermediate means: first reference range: 25.8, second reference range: 25.3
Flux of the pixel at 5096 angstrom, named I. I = 25.69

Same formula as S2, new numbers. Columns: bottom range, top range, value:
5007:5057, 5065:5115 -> 1.04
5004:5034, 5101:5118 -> 1.06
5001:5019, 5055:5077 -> 1.06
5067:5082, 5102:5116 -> 1.03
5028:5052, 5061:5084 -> 1.02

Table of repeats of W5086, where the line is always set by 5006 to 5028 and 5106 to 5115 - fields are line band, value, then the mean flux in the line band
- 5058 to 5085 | -0.4 angstrom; 25.4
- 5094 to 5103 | -0.1 angstrom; 25.3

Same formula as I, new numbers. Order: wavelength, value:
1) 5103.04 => 26.55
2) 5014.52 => 24.06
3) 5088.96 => 25.94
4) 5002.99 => 25.12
